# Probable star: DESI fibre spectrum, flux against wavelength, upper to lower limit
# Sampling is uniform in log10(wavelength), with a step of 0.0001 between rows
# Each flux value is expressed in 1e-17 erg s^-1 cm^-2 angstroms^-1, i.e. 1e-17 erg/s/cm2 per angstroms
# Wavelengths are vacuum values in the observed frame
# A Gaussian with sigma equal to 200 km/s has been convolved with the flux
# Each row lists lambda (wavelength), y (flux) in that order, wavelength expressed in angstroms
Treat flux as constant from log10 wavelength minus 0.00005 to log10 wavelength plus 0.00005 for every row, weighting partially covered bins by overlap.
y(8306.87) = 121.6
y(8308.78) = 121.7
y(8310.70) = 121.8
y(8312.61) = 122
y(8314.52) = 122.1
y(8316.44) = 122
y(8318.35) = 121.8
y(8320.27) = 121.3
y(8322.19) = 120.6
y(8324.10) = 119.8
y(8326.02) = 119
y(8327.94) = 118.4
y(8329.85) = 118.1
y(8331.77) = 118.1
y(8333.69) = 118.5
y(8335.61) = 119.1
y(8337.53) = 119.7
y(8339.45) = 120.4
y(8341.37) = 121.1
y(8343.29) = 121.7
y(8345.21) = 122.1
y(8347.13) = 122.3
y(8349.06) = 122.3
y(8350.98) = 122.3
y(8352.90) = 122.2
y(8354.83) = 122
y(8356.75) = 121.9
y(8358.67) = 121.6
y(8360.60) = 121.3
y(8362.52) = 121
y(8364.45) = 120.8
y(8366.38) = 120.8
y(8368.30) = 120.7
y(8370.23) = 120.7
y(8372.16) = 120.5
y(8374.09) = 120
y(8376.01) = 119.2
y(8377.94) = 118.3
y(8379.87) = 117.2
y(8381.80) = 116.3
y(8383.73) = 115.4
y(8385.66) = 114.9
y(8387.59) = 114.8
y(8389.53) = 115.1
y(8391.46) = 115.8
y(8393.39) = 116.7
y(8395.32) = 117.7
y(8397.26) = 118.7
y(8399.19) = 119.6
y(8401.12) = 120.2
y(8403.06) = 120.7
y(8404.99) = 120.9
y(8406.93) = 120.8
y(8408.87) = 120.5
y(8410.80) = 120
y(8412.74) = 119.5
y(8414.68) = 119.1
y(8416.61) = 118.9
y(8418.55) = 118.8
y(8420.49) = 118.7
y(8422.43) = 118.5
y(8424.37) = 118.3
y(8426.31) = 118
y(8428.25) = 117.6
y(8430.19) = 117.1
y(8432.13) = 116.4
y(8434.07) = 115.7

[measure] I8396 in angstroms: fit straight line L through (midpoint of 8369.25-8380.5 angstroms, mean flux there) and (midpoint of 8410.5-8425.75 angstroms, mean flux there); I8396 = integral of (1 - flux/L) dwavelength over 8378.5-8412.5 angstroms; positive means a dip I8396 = 0.3 angstroms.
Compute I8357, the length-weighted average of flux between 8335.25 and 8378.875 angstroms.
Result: 121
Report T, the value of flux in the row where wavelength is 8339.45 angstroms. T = 120.4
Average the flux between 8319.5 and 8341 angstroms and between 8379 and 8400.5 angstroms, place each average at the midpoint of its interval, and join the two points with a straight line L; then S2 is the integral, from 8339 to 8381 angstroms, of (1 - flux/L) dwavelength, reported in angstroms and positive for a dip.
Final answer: -1.03 angstroms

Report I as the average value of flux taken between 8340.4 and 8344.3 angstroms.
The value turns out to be 121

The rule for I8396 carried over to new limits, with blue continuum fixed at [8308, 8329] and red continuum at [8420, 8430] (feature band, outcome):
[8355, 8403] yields 0.2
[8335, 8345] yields 0.0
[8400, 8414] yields -0.2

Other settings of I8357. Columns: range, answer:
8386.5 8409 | 118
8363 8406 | 118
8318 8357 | 121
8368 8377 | 120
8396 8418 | 120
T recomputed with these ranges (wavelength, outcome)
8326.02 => 119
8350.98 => 122.3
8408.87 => 120.5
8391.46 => 115.8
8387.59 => 114.8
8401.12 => 120.2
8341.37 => 121.1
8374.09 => 120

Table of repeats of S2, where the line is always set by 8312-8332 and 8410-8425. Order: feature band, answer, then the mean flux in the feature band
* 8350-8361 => -0.2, 122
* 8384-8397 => 0.4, 116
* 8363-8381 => 0.0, 120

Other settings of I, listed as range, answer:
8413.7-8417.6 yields 119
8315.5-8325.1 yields 121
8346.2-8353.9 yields 122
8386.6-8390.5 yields 115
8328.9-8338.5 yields 119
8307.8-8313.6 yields 122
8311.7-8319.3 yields 122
